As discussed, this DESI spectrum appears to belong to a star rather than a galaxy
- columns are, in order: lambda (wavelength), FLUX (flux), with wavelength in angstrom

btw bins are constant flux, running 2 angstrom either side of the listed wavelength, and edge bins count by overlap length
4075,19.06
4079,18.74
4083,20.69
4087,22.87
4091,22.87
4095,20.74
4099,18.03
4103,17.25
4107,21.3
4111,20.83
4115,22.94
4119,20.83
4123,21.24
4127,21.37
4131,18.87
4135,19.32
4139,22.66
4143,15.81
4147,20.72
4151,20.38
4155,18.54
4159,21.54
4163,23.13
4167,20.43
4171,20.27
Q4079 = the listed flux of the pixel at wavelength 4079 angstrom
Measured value 18.74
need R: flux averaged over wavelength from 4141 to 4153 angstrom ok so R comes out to 19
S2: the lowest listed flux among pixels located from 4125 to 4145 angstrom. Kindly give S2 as 15.81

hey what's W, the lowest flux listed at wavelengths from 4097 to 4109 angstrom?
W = 17.25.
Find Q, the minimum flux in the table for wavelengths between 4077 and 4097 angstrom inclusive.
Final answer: 18.74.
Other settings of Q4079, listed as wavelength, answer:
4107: 21.3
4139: 22.66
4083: 20.69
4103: 17.25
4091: 22.87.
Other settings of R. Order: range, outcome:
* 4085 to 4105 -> 20.4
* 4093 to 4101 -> 19.4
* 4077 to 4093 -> 21.3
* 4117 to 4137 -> 20.3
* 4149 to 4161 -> 20.2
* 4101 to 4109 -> 19.3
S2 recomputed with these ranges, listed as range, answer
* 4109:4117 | 20.83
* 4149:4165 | 18.54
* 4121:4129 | 21.24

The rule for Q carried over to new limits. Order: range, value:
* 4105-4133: 18.87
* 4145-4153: 20.38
